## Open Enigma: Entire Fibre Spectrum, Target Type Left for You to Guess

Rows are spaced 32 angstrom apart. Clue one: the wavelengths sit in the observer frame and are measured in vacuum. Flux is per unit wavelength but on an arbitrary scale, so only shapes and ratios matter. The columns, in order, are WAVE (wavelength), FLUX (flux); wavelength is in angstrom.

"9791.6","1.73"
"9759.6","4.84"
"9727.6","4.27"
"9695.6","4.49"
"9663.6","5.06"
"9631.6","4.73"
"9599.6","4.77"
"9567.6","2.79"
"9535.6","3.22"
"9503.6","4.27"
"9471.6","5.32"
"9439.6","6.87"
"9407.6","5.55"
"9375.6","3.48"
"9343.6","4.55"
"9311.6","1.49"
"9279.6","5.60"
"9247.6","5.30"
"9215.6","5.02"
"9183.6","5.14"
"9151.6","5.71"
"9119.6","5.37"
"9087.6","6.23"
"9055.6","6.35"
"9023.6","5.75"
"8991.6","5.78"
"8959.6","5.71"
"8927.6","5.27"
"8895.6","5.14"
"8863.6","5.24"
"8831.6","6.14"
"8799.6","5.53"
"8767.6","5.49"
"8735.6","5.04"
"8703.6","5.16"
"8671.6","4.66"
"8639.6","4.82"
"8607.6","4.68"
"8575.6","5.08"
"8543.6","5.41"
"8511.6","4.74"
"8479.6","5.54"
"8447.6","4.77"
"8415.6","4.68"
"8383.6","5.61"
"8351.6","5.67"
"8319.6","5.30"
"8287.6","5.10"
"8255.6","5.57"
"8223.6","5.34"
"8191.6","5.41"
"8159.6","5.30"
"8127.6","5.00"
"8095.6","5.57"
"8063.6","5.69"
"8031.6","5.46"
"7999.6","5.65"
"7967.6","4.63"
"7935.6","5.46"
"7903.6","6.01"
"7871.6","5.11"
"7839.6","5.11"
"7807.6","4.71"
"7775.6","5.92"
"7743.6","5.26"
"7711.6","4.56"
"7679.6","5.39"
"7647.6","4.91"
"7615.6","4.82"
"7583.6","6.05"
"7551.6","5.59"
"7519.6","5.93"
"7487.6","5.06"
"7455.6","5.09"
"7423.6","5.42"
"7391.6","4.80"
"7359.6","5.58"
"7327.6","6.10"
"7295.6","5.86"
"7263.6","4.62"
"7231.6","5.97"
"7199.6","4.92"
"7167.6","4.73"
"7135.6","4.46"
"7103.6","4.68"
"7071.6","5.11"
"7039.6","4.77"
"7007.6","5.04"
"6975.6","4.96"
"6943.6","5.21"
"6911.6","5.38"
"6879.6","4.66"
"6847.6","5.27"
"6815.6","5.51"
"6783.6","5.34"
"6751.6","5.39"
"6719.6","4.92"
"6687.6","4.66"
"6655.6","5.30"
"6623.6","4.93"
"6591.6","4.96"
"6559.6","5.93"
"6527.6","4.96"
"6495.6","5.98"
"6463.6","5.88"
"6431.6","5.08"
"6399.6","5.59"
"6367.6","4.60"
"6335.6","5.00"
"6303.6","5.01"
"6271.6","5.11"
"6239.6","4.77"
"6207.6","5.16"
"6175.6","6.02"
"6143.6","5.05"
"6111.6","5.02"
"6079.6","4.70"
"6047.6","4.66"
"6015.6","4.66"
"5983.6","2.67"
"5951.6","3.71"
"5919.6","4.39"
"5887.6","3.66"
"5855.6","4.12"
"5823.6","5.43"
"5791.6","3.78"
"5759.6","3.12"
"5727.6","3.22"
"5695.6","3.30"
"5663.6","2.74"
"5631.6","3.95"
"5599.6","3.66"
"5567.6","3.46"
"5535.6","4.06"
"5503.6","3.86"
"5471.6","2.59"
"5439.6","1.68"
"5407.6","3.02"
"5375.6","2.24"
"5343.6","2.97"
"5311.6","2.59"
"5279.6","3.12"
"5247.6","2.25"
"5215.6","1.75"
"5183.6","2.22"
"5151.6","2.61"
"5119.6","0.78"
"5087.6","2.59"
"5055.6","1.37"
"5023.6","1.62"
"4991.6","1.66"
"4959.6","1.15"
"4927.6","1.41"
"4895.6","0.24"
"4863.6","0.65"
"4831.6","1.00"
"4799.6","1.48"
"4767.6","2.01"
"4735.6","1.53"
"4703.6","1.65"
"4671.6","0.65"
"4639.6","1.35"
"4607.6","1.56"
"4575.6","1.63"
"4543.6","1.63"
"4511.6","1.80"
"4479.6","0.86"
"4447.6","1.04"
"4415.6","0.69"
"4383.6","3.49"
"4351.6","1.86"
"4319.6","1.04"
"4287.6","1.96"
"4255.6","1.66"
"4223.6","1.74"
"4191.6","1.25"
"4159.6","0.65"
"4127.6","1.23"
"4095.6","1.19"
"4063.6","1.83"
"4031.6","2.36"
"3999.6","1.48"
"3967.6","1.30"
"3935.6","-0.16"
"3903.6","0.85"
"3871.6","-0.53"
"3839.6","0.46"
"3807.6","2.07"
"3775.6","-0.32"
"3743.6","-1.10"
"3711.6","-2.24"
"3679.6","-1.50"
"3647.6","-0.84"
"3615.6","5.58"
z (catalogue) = 0.38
